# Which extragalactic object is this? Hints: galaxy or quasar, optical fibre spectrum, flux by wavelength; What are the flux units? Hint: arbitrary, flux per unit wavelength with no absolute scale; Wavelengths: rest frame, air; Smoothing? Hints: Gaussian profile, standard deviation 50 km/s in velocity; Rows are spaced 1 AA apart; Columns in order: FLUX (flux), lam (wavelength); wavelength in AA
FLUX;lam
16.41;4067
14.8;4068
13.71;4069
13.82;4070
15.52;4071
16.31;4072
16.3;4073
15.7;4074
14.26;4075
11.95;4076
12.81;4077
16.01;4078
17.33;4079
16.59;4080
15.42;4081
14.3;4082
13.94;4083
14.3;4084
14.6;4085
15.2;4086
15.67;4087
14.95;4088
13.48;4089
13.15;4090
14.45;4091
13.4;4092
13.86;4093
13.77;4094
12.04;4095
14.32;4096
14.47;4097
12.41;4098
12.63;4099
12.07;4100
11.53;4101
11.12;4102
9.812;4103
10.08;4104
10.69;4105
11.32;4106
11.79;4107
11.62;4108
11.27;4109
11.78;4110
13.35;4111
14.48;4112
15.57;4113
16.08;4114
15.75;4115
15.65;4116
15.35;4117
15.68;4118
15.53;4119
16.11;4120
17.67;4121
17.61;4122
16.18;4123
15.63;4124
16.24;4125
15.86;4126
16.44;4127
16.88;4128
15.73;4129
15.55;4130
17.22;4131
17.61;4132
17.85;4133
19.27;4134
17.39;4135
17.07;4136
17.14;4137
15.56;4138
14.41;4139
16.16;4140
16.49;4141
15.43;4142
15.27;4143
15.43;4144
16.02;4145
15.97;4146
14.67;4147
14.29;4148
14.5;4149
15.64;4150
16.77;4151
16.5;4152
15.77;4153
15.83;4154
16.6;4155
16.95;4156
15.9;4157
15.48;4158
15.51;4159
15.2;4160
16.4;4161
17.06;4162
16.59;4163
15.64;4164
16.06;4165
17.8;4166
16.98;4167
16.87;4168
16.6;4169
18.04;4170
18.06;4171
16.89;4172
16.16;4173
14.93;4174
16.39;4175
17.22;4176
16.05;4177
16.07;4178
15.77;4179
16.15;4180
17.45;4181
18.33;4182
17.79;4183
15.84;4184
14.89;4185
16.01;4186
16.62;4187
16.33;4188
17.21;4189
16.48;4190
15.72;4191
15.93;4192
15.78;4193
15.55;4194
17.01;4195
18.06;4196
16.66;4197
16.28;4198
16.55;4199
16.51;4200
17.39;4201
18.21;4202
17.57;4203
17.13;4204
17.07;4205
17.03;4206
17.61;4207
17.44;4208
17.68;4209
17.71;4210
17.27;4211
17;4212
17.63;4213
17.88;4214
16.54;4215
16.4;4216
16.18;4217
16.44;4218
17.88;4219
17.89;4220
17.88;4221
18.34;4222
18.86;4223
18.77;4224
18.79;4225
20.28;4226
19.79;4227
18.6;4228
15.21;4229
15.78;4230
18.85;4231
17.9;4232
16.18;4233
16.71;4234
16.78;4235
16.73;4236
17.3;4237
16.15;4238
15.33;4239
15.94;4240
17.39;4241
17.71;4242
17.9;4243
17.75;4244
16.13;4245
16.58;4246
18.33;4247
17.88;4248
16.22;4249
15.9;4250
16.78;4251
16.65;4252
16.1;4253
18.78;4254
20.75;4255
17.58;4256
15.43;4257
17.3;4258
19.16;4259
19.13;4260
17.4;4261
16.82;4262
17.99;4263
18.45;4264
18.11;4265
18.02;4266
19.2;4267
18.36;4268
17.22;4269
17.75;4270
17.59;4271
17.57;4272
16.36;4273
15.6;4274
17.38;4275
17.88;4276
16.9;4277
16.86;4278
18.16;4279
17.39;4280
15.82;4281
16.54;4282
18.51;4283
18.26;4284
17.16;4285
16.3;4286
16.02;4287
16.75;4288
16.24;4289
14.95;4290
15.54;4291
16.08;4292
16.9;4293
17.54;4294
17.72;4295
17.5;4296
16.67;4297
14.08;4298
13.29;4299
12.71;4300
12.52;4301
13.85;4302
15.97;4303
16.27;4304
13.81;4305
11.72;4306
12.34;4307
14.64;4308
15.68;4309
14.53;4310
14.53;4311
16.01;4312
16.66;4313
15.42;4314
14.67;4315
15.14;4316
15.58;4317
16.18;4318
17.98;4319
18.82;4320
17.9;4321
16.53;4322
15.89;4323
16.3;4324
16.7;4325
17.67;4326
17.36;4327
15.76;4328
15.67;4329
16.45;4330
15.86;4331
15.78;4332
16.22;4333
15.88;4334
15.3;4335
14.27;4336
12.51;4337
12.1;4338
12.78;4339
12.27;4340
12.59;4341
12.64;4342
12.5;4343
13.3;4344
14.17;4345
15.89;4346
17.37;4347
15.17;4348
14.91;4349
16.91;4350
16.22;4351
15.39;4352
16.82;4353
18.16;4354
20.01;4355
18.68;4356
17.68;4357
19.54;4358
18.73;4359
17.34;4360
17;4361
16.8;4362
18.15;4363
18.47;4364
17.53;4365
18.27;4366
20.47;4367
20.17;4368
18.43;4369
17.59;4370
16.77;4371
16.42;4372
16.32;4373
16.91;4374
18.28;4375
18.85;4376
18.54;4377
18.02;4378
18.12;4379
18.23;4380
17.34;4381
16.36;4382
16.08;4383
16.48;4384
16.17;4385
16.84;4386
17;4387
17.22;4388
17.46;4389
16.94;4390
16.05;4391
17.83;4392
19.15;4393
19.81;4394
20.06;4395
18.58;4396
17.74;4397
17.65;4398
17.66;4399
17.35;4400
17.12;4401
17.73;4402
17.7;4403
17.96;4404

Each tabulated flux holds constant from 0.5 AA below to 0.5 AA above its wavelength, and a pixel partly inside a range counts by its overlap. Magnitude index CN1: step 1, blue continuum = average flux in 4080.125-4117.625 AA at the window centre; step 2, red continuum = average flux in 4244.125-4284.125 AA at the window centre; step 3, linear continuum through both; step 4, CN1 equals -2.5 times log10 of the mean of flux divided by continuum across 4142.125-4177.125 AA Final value -0.09 mag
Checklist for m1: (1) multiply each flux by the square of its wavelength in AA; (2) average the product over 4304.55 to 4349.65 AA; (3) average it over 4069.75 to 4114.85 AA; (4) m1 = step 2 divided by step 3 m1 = 1.2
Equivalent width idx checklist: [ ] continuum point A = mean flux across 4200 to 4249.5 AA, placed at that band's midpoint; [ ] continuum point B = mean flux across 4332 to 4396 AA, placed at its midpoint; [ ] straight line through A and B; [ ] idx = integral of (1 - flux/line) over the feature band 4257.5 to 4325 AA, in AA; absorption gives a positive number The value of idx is 2.6 AA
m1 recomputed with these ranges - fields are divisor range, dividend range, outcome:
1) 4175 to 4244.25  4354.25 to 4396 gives 1.13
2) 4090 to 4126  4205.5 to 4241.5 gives 1.33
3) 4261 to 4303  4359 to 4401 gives 1.11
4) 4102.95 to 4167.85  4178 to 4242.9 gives 1.14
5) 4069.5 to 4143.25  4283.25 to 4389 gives 1.23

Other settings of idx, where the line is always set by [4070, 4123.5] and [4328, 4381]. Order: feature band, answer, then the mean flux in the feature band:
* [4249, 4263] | -1.7 AA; 17.5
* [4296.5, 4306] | 1.1 AA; 14.2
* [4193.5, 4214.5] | -2.9 AA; 17.2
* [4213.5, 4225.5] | -1.9 AA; 17.7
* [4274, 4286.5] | -1.1 AA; 17.2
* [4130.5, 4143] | -2.0 AA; 16.7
